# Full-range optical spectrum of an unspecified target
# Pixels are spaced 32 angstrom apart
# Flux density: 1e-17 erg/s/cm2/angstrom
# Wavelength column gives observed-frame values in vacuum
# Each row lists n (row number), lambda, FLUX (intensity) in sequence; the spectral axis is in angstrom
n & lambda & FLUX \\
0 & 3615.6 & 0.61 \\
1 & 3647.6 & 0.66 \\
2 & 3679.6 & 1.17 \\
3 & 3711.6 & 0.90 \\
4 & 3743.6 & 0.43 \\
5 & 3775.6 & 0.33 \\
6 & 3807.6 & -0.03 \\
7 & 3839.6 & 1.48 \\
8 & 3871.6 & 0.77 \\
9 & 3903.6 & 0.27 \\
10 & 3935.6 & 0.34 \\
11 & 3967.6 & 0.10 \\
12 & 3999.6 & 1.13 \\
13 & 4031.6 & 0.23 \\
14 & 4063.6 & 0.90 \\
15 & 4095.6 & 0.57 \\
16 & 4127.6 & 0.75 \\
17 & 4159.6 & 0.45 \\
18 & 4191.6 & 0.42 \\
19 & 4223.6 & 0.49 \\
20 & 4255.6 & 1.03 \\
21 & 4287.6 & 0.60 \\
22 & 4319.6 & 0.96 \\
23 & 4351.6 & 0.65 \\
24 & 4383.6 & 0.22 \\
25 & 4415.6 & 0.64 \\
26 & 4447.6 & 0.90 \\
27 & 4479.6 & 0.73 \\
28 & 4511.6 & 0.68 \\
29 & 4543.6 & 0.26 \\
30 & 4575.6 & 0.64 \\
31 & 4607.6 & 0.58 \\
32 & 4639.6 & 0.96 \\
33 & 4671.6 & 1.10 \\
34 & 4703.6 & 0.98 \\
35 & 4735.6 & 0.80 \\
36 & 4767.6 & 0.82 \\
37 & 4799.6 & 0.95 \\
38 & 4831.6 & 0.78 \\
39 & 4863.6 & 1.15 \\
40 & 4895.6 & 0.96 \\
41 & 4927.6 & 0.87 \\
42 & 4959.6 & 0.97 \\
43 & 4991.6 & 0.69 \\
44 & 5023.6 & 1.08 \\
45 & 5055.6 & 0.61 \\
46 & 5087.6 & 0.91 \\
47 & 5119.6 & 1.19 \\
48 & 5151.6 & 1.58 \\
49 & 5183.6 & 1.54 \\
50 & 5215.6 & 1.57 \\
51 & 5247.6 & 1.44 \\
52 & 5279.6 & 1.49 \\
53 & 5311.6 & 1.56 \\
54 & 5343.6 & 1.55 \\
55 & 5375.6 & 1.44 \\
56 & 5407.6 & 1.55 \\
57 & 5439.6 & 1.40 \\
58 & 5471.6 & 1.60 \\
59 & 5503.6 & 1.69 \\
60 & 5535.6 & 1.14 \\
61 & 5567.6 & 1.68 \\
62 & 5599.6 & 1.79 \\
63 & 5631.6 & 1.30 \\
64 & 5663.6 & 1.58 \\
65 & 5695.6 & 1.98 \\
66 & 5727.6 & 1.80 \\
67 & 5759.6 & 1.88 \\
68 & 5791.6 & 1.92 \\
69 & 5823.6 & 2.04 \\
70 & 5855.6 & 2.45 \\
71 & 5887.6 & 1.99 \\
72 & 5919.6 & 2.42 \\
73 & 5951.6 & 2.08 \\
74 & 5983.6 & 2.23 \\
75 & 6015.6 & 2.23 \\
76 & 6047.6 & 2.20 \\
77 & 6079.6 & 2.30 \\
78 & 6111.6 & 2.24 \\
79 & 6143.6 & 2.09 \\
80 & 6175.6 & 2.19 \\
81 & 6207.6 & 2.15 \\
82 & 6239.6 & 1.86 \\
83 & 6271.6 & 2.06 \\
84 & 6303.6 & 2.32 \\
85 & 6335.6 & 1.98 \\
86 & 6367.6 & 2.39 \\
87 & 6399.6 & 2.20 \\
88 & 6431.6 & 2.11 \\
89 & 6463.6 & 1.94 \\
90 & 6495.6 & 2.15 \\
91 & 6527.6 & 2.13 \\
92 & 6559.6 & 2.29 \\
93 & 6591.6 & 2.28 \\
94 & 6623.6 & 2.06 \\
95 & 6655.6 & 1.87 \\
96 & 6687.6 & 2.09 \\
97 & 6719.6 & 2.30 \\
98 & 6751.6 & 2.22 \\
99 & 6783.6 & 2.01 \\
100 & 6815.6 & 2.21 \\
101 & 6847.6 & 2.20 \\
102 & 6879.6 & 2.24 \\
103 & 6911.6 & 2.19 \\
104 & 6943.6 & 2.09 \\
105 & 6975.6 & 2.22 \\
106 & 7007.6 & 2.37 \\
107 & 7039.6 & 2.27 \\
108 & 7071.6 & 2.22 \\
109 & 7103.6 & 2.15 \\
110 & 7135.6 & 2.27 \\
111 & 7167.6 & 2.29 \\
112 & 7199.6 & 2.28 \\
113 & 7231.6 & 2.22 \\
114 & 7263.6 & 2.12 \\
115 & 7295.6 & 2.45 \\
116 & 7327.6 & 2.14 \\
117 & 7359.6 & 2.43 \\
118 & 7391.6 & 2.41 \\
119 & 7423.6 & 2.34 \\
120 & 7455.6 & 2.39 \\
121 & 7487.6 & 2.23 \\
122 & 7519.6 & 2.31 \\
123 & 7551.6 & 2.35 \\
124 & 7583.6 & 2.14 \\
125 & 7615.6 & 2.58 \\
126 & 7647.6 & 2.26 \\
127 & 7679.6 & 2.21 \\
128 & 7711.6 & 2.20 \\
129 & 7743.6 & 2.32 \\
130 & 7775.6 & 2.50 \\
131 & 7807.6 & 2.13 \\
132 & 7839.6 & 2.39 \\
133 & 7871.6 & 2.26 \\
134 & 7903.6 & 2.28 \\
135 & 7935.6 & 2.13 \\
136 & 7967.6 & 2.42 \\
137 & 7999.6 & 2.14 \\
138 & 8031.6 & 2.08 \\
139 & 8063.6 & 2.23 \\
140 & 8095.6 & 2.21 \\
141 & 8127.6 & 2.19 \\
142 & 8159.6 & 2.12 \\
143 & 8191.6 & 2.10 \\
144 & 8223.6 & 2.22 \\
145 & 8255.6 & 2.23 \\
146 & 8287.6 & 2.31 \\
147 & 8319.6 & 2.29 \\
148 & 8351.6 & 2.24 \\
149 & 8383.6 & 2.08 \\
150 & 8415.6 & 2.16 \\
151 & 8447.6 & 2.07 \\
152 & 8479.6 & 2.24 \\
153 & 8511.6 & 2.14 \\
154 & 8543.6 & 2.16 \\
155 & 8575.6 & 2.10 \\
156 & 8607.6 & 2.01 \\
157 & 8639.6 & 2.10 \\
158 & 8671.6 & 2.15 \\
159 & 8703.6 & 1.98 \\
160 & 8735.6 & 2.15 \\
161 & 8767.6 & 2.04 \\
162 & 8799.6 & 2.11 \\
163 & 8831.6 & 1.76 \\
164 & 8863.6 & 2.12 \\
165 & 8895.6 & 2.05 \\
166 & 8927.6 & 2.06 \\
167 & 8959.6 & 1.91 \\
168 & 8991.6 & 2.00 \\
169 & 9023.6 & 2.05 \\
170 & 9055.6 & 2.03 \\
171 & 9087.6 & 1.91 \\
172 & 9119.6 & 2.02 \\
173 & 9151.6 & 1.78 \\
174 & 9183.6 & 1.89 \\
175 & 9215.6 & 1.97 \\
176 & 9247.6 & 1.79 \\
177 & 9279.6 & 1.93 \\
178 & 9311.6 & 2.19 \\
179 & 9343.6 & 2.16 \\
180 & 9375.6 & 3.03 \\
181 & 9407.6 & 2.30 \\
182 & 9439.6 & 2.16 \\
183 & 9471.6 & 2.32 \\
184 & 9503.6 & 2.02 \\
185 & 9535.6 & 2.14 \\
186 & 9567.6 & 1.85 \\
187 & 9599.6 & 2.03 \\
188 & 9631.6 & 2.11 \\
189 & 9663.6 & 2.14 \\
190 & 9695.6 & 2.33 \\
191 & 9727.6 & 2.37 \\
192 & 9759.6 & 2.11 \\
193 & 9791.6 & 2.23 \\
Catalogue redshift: 0.28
